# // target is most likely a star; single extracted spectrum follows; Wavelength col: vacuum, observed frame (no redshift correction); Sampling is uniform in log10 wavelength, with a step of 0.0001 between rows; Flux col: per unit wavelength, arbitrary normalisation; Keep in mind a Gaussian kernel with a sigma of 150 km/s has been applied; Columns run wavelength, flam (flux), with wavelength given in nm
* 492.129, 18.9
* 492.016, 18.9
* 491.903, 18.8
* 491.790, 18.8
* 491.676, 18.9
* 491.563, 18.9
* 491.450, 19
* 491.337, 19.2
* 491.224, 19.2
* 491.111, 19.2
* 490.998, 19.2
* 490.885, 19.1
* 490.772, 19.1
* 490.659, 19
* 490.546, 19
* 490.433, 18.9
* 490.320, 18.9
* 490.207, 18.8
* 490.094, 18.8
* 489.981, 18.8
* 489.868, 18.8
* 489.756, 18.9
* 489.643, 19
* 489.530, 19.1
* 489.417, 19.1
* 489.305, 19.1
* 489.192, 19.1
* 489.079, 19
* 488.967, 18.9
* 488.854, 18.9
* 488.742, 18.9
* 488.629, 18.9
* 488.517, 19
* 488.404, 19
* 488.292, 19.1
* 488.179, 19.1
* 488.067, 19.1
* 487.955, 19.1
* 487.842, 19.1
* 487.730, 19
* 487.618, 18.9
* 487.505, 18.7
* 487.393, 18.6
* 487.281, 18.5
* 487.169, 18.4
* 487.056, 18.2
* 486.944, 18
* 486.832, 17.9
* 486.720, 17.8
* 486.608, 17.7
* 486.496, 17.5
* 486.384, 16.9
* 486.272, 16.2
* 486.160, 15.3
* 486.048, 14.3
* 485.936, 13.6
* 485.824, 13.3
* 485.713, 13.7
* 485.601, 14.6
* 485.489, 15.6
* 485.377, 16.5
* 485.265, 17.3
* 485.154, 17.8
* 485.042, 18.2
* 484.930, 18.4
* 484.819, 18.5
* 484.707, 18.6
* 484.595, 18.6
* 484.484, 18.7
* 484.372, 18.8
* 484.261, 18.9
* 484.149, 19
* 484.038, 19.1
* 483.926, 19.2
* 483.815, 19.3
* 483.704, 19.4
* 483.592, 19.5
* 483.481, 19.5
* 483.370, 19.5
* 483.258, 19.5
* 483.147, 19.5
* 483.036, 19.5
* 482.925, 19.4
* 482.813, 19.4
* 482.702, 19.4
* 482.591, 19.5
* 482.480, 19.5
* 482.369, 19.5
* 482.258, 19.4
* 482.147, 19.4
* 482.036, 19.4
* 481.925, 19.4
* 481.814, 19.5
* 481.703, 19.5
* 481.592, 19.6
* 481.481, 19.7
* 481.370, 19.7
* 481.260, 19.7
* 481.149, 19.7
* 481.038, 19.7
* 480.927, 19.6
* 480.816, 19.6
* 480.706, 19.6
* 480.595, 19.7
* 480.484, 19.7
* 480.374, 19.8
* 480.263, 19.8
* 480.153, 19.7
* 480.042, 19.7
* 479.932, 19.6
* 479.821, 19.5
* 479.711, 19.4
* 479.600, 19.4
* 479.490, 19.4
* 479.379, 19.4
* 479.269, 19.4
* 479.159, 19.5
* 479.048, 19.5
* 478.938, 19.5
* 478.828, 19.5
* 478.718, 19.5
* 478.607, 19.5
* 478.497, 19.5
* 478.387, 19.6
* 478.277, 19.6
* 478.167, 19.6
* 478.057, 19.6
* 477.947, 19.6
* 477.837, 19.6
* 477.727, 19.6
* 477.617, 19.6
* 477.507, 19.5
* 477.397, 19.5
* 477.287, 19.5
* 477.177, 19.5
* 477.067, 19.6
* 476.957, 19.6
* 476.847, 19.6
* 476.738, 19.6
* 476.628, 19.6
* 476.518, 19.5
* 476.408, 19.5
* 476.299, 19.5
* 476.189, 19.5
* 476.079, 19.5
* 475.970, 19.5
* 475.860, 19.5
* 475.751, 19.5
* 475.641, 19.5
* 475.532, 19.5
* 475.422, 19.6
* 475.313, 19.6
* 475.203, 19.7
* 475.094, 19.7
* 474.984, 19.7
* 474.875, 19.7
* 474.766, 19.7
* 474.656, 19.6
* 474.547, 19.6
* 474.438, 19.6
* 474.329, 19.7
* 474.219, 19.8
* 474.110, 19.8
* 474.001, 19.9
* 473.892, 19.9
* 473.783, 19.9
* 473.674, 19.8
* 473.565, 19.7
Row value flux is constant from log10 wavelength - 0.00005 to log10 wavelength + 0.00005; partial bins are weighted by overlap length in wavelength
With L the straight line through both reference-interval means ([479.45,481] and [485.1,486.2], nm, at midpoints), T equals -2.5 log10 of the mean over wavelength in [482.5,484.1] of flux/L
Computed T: -0.137 mag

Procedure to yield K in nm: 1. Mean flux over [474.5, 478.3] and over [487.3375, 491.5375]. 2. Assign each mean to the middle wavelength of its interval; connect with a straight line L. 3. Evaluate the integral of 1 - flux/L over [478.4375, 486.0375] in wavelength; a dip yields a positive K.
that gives 0.18 nm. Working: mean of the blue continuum 19.6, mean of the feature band 18.9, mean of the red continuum 19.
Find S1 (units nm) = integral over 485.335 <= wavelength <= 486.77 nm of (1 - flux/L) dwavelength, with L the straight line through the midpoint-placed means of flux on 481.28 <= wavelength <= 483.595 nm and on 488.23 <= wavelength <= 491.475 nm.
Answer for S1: 0.27 nm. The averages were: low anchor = 19.5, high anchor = 19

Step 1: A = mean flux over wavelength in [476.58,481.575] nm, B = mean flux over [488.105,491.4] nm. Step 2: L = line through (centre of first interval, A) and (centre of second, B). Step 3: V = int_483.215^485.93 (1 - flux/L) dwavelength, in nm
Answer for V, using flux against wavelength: 0.20 nm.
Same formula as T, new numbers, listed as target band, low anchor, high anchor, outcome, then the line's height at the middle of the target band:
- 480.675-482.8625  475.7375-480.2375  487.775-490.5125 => -0.011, 19.3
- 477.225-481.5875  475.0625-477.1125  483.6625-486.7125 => -0.050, 18.7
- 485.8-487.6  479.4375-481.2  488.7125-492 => 0.131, 19.2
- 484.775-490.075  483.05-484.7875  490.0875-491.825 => 0.071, 19.1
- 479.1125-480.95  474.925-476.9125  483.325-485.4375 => -0.026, 19.1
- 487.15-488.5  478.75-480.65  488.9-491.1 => 0.012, 19.1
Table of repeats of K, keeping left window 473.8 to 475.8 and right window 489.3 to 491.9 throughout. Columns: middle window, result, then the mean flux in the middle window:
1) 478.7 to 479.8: 0.00 nm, 19.5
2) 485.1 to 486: 0.18 nm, 15.3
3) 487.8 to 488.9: 0.00 nm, 19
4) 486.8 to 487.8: 0.03 nm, 18.5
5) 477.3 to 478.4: 0.00 nm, 19.6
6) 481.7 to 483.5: -0.01 nm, 19.5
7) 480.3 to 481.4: -0.02 nm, 19.7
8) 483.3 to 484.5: 0.01 nm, 19.2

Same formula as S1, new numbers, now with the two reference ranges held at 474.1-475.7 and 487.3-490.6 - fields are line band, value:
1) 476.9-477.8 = 0.00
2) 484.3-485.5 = 0.07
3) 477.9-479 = 0.00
